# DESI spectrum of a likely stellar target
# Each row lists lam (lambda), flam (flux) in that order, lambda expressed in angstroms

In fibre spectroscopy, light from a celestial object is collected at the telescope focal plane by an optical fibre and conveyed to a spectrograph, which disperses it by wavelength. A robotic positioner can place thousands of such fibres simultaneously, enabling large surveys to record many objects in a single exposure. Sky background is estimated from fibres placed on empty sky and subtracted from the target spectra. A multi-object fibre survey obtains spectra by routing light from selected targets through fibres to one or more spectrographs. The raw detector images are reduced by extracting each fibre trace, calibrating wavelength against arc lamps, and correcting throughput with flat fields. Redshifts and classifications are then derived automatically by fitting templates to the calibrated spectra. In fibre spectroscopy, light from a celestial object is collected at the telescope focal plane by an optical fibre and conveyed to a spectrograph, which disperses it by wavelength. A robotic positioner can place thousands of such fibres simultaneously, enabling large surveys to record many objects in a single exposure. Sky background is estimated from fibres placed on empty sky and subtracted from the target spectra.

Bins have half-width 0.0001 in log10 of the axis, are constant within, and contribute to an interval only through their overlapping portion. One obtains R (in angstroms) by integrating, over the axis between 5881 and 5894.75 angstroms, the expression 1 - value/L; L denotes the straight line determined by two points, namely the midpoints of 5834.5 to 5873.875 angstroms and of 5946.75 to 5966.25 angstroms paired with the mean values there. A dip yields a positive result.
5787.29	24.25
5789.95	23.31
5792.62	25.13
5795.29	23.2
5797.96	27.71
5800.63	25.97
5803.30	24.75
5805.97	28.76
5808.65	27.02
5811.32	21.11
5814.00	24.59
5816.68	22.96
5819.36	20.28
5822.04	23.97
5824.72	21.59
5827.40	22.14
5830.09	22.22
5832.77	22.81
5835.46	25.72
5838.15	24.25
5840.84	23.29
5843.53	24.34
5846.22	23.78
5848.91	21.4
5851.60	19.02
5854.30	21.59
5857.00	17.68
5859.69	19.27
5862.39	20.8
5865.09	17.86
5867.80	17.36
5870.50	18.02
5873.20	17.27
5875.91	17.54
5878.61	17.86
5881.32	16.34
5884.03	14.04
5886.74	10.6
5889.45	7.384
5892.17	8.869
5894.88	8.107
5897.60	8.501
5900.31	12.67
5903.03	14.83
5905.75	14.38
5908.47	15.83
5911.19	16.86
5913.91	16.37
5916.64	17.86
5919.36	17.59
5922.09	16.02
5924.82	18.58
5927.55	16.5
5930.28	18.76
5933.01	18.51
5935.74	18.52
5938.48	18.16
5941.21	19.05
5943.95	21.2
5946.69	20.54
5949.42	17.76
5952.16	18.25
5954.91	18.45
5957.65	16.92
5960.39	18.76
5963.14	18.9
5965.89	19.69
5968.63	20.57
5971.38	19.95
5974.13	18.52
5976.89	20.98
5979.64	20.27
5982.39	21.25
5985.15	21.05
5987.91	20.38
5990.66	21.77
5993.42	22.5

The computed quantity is 6.4 angstroms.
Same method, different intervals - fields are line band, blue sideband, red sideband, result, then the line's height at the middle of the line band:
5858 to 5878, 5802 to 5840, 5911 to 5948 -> 2.9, 21.3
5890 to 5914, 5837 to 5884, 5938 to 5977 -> 8.5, 19.4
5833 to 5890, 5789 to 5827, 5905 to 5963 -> 7.0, 21.6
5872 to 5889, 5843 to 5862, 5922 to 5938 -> 4.0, 19.8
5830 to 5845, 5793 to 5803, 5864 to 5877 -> -1.9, 21.2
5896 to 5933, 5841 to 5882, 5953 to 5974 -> 6.6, 19.2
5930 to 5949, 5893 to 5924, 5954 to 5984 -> -2.4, 17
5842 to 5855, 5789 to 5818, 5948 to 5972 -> 0.6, 23.2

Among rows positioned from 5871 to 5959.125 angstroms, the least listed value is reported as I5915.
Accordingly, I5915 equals 7.384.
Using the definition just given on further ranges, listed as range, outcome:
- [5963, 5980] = 18.52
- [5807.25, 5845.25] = 20.28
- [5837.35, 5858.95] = 17.68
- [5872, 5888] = 10.6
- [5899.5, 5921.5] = 12.67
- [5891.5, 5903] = 8.107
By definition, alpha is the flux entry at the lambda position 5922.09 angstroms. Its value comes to 16.02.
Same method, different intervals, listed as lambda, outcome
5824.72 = 21.59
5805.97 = 28.76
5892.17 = 8.869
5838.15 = 24.25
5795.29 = 23.2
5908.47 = 15.83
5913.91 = 16.37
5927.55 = 16.5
